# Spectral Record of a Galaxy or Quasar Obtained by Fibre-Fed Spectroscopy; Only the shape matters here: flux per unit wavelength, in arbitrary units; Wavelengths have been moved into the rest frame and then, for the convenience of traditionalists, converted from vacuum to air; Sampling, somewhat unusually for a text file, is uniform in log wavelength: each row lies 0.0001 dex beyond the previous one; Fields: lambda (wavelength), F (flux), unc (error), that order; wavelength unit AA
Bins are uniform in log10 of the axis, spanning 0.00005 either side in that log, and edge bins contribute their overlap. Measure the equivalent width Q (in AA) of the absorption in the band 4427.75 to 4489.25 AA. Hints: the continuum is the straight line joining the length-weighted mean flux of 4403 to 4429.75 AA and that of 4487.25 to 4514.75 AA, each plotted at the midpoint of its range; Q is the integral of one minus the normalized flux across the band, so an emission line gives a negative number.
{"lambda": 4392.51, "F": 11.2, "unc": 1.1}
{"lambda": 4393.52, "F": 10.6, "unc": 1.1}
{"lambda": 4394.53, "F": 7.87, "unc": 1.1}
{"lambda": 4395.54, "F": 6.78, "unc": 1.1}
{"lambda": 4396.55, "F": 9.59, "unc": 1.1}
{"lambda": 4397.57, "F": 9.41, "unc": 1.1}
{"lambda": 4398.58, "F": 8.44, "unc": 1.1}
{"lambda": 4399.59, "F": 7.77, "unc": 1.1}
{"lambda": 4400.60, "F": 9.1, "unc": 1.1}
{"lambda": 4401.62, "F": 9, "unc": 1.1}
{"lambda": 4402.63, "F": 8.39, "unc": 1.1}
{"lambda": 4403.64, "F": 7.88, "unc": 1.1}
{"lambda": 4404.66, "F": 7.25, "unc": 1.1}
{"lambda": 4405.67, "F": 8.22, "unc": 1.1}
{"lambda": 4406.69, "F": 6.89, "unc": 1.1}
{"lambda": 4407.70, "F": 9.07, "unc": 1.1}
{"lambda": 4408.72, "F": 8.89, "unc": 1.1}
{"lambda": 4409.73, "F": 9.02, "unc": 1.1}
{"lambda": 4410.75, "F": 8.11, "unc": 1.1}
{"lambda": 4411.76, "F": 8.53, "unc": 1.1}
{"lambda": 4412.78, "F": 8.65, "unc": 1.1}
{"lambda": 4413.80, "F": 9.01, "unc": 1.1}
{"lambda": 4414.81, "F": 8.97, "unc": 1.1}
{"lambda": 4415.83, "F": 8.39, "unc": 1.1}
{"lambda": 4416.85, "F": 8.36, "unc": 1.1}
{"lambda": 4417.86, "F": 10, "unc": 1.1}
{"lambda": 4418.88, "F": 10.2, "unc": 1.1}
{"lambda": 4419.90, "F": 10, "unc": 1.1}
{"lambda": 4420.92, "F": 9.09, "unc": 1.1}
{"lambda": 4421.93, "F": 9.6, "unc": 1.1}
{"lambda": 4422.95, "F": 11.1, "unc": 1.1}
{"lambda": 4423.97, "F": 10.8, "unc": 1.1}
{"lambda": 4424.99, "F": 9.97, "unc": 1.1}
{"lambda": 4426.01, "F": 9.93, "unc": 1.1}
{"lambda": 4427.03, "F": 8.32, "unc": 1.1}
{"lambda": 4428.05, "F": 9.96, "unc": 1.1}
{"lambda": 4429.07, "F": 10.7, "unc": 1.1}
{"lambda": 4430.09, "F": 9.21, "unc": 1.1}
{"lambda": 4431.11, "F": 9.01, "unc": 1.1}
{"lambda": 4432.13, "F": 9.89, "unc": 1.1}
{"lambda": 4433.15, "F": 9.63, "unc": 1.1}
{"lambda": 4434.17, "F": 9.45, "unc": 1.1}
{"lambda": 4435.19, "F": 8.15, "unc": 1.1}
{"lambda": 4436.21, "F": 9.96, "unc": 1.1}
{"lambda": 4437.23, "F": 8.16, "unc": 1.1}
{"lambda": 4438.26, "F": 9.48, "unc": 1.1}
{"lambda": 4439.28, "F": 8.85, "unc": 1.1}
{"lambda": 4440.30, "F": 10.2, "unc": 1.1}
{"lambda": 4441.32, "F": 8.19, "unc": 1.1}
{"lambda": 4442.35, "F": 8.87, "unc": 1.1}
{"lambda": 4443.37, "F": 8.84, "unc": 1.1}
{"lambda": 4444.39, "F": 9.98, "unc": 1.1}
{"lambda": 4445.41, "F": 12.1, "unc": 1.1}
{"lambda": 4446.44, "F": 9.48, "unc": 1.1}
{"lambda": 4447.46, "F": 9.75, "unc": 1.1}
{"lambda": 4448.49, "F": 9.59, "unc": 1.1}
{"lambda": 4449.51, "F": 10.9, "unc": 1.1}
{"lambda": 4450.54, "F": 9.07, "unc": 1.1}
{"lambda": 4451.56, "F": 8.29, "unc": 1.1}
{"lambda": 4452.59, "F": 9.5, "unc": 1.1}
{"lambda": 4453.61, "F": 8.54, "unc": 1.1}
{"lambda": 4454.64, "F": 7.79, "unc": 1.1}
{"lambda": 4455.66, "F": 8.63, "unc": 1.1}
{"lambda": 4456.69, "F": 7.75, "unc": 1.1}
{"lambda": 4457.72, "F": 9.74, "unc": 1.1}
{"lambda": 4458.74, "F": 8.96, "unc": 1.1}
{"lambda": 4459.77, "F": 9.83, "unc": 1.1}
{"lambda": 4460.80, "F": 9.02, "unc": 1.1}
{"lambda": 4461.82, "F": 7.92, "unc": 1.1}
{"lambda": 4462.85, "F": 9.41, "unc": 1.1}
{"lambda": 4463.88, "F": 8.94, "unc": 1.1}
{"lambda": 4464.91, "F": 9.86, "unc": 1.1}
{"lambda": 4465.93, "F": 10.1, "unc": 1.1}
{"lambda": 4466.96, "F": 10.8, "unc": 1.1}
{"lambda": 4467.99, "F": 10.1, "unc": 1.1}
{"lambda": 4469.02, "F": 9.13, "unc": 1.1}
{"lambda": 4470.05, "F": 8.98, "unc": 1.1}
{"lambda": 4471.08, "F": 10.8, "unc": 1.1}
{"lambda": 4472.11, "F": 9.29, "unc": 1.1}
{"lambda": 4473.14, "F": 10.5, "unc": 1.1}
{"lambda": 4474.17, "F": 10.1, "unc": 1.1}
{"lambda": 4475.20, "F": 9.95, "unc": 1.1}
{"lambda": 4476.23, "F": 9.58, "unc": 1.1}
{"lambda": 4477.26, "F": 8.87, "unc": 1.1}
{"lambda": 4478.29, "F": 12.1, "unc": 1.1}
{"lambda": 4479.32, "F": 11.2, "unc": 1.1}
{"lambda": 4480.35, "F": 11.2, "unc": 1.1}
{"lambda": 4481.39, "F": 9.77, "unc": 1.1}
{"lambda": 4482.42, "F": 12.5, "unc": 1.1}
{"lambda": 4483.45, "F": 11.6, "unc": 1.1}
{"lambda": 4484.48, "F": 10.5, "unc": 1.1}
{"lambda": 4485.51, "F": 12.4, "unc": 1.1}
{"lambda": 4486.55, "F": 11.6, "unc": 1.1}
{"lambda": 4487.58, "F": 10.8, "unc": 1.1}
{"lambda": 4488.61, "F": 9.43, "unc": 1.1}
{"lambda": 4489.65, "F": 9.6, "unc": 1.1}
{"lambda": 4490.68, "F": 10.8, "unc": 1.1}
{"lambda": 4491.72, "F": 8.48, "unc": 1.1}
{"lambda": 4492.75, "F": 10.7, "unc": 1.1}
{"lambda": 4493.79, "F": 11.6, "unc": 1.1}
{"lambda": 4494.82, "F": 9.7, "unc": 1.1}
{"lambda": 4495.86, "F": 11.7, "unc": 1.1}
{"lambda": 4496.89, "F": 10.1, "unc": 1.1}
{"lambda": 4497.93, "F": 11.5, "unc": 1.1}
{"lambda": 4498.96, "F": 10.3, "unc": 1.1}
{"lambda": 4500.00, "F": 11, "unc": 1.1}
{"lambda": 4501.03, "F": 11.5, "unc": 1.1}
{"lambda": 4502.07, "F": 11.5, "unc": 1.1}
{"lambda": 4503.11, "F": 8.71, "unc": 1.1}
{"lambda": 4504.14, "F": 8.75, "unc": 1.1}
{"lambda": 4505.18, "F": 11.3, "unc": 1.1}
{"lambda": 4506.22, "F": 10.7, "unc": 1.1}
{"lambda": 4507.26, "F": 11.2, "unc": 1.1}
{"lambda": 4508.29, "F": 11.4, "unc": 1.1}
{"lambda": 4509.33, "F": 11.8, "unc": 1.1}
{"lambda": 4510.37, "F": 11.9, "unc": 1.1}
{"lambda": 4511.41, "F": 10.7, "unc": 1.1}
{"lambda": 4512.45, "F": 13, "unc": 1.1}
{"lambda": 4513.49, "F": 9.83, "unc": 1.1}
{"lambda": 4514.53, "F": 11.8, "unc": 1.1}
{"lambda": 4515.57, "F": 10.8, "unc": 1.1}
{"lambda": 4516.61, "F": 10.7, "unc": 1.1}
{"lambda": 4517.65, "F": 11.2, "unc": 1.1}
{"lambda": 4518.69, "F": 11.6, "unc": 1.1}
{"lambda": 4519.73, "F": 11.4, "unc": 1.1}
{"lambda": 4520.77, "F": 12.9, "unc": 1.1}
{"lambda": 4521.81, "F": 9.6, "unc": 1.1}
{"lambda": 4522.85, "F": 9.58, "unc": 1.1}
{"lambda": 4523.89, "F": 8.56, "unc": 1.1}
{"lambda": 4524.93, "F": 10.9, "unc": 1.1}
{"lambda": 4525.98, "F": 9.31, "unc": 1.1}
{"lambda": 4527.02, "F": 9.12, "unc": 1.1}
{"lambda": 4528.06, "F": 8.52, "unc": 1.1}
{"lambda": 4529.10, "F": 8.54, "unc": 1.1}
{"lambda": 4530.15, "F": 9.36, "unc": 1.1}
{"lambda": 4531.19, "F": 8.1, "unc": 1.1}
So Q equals 1.0 AA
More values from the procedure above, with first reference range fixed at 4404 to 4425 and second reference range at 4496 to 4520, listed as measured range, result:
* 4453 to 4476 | 1.6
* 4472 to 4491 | -0.4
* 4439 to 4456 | 0.7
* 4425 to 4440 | 0.0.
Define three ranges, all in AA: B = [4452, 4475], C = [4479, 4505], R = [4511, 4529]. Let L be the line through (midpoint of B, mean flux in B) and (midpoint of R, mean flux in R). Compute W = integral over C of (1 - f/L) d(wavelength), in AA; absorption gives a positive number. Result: -2.0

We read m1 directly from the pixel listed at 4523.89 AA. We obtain 8.56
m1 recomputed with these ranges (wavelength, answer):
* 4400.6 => 9.1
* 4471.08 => 10.8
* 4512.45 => 13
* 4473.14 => 10.5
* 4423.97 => 10.8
